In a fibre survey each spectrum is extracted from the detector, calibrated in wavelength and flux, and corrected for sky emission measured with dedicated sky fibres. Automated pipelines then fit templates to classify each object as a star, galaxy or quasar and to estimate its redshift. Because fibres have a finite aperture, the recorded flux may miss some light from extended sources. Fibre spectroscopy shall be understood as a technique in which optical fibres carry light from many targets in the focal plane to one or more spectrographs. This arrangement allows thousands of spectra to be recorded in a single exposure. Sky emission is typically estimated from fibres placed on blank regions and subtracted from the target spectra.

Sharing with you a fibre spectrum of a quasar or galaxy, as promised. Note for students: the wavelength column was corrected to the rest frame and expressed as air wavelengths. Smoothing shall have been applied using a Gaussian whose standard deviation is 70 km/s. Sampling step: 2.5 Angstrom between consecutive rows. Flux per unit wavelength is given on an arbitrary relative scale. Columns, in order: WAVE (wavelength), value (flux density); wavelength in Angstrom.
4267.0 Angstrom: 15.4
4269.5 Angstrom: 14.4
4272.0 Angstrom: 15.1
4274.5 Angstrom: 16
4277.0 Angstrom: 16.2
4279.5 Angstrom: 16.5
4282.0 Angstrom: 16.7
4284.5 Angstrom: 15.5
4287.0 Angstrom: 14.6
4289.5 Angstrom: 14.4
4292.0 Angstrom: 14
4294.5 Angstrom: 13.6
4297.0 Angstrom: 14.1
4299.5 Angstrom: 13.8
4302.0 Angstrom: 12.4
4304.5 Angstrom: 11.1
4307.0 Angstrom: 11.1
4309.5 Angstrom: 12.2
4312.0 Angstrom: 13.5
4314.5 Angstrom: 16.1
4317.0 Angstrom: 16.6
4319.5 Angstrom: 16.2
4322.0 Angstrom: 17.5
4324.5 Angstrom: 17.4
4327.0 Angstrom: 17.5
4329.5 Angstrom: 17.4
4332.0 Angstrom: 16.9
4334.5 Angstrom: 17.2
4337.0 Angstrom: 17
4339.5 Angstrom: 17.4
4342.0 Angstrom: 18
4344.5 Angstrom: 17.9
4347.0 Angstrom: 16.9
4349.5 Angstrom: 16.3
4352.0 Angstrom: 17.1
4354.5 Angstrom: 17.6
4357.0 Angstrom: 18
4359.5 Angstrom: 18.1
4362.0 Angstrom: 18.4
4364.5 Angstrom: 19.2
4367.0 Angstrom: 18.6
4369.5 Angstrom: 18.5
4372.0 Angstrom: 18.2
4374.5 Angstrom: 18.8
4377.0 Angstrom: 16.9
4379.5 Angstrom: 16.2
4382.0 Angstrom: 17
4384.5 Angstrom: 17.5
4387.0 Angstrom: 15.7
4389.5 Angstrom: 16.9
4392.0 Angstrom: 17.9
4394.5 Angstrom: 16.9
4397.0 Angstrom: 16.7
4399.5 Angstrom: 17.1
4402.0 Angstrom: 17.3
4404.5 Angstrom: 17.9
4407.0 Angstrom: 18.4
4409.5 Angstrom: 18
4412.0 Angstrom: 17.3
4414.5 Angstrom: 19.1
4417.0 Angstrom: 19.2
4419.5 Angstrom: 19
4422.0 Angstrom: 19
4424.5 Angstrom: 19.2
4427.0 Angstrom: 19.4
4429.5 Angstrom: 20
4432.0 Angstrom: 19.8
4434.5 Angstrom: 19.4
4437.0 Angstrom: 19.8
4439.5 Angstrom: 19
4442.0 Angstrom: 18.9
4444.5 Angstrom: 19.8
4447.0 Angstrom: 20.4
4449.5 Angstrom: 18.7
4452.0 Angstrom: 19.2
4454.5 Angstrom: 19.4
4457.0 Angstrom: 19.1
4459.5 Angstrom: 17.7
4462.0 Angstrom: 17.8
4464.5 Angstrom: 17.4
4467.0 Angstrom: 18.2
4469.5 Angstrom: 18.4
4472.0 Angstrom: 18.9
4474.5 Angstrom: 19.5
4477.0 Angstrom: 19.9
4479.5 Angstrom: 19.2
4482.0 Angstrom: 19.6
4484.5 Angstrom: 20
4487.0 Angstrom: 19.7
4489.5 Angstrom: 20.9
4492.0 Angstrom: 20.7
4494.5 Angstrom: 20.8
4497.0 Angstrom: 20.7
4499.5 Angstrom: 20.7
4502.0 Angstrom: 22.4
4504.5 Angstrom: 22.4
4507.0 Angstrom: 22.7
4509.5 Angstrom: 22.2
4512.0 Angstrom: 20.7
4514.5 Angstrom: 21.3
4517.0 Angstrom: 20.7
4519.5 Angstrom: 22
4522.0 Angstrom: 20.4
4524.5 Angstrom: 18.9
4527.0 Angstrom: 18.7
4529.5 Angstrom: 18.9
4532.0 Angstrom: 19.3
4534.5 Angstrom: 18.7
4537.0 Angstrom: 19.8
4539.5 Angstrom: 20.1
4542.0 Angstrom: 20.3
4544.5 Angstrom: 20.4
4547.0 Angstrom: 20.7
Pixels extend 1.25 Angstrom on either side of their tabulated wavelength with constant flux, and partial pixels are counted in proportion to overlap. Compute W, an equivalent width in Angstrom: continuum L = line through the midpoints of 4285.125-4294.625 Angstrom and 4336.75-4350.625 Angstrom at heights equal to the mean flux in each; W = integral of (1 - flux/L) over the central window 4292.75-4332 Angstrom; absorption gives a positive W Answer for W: 2.1 Angstrom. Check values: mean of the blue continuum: 14.3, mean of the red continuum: 17.3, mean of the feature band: 14.8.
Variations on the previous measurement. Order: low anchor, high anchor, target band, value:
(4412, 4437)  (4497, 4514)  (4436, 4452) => 0.36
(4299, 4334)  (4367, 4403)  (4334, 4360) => -2.18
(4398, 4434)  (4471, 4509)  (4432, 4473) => 1.40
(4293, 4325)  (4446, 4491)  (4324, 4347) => -3.63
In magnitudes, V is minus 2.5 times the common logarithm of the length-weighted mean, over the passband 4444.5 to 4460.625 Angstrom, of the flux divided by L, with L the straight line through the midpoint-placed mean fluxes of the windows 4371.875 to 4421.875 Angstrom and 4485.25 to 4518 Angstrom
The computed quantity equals 0.02 mag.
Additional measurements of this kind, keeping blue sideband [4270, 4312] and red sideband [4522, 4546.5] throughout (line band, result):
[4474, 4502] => -0.10 mag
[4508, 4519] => -0.12 mag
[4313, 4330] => -0.14 mag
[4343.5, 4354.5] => -0.11 mag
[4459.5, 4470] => 0.01 mag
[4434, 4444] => -0.11 mag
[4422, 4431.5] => -0.14 mag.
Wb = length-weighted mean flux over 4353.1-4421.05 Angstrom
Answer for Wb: 17.8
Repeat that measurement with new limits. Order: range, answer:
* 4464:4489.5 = 19.2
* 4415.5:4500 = 19.4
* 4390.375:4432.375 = 18.3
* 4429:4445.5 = 19.5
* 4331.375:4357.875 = 17.3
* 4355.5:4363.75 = 18.2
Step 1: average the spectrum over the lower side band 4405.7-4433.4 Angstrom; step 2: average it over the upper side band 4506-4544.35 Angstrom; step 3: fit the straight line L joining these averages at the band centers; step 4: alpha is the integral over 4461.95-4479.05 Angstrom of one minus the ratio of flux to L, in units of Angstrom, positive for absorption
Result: 0.8 Angstrom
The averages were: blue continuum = 18.9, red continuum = 20.3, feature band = 18.7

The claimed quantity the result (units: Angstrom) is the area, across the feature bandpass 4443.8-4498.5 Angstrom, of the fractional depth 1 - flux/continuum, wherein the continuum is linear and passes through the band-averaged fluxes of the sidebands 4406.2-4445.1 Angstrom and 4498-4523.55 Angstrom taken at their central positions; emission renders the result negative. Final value 2.7 Angstrom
